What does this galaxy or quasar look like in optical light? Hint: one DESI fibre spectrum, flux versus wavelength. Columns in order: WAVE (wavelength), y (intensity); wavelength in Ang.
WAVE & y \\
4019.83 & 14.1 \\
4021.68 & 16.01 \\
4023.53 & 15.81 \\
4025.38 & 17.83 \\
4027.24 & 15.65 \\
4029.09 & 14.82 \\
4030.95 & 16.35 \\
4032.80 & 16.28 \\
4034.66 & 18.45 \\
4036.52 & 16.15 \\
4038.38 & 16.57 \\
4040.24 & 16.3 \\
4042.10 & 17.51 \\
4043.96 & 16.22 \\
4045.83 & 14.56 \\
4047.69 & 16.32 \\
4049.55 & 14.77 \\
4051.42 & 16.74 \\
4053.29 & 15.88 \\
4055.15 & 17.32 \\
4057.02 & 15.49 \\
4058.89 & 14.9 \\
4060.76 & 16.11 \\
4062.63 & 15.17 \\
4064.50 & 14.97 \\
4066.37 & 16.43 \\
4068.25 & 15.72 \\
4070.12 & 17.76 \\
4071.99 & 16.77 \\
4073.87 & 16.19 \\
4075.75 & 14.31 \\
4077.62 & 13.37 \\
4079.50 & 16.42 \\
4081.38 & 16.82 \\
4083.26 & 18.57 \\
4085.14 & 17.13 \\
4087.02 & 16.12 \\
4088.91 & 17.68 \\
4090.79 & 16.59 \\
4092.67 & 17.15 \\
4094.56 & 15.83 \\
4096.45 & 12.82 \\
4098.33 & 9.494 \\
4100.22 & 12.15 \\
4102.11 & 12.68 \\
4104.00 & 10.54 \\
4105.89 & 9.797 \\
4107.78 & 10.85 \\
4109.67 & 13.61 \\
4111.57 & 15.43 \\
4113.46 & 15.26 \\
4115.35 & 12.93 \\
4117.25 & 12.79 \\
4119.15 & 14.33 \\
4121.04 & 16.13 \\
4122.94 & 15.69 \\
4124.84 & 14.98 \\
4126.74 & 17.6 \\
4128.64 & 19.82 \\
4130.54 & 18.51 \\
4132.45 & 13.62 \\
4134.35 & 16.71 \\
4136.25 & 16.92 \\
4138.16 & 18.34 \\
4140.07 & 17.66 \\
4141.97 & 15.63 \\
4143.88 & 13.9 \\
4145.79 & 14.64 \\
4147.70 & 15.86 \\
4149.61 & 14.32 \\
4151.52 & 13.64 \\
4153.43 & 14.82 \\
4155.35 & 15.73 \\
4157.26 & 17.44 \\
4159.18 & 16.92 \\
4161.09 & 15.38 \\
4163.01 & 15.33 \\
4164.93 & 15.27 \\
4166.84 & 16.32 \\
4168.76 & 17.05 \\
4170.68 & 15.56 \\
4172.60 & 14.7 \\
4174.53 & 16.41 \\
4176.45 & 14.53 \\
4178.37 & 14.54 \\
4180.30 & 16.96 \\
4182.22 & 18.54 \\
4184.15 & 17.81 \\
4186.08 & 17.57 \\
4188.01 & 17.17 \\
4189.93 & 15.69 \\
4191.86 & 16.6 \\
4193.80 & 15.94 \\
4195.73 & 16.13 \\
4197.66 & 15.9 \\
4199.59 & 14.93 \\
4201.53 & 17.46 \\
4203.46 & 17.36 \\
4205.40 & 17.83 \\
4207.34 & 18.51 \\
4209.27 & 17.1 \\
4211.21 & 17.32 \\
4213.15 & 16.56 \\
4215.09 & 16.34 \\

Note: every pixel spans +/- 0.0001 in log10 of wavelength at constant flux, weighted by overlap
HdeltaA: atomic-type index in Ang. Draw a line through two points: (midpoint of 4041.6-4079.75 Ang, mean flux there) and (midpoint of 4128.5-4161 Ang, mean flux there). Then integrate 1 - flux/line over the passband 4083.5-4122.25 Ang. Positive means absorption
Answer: 4.5 Ang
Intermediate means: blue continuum 15.8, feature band 14.1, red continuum 16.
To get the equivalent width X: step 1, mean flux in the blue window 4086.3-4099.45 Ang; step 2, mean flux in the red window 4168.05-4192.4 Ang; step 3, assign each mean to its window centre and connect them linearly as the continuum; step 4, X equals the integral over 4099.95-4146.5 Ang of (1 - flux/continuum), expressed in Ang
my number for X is 2.0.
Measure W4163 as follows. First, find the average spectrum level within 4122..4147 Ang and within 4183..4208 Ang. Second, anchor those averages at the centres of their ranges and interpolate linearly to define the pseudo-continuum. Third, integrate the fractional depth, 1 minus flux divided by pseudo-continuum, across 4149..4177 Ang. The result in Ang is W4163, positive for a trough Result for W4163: 1.7 Ang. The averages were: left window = 16.5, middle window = 15.6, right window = 16.8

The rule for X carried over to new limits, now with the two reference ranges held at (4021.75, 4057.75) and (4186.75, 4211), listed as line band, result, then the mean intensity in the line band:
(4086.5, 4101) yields 1.5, 14.7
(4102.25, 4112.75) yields 2.7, 12.2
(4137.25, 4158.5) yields 1.2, 15.6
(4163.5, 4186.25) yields 0.6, 16.2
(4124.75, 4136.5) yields -0.3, 17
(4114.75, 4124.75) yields 1.2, 14.5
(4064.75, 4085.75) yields 0.1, 16.3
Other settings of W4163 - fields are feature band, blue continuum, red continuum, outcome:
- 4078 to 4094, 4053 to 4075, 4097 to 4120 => -2.9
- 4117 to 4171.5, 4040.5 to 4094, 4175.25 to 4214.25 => 1.9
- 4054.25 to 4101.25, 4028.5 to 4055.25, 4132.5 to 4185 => 1.5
